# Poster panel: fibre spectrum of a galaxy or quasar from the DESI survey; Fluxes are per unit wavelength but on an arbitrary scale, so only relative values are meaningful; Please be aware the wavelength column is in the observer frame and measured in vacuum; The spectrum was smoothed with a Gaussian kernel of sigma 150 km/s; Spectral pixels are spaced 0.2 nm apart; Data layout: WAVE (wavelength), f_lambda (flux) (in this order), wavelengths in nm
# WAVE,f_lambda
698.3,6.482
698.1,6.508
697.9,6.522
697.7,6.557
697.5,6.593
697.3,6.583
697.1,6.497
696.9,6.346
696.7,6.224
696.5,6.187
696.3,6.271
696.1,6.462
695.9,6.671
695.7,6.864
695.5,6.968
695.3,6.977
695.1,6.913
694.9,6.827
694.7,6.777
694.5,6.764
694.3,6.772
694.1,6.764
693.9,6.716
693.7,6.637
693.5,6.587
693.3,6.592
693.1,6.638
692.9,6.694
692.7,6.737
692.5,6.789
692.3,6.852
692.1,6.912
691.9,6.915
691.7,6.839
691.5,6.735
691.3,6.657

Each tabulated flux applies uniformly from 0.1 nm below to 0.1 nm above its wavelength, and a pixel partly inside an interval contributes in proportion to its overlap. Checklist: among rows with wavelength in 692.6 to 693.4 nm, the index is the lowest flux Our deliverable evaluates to 6.592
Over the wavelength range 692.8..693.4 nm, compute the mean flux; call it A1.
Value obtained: 6.64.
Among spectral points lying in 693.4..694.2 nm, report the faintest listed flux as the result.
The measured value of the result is 6.587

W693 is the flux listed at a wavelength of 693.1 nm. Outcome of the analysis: 6.638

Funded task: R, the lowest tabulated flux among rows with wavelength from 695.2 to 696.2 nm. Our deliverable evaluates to 6.462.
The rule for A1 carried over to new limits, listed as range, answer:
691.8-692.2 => 6.91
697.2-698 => 6.56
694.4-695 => 6.79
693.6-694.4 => 6.72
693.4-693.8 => 6.61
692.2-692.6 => 6.82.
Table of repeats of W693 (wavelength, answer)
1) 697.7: 6.557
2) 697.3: 6.583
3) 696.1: 6.462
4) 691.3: 6.657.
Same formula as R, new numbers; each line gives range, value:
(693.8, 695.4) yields 6.716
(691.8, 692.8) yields 6.737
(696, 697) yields 6.187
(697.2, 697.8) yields 6.557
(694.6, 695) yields 6.777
